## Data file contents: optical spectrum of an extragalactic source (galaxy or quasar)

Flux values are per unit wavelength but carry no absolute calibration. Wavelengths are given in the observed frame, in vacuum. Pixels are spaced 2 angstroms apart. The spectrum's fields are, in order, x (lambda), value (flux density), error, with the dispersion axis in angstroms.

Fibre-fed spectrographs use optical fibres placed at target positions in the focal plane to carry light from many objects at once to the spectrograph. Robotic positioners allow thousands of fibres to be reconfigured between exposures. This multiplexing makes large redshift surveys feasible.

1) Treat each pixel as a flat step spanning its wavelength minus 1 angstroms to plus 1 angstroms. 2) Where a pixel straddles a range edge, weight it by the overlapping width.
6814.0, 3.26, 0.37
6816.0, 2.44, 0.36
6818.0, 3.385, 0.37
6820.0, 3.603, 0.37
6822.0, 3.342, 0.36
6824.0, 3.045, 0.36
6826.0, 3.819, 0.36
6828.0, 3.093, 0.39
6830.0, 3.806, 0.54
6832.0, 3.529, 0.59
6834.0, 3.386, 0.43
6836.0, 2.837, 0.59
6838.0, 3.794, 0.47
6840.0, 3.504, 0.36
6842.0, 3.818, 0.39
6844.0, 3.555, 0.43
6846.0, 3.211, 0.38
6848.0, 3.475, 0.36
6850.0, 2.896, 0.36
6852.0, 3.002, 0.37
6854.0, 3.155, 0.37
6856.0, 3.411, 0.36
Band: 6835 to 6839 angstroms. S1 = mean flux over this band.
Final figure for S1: 3.32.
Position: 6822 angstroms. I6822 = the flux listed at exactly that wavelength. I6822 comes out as 3.342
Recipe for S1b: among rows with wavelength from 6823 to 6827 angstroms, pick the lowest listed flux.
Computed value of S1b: 3.045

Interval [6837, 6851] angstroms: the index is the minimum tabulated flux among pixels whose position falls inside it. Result 2.896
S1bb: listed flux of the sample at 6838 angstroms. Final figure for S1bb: 3.794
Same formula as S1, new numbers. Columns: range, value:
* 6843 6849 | 3.41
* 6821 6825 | 3.19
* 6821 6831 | 3.42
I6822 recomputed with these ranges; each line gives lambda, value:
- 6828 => 3.093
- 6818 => 3.385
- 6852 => 3.002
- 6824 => 3.045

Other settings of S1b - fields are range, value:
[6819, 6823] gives 3.342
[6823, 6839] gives 2.837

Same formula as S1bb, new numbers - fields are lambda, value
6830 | 3.806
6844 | 3.555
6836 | 2.837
